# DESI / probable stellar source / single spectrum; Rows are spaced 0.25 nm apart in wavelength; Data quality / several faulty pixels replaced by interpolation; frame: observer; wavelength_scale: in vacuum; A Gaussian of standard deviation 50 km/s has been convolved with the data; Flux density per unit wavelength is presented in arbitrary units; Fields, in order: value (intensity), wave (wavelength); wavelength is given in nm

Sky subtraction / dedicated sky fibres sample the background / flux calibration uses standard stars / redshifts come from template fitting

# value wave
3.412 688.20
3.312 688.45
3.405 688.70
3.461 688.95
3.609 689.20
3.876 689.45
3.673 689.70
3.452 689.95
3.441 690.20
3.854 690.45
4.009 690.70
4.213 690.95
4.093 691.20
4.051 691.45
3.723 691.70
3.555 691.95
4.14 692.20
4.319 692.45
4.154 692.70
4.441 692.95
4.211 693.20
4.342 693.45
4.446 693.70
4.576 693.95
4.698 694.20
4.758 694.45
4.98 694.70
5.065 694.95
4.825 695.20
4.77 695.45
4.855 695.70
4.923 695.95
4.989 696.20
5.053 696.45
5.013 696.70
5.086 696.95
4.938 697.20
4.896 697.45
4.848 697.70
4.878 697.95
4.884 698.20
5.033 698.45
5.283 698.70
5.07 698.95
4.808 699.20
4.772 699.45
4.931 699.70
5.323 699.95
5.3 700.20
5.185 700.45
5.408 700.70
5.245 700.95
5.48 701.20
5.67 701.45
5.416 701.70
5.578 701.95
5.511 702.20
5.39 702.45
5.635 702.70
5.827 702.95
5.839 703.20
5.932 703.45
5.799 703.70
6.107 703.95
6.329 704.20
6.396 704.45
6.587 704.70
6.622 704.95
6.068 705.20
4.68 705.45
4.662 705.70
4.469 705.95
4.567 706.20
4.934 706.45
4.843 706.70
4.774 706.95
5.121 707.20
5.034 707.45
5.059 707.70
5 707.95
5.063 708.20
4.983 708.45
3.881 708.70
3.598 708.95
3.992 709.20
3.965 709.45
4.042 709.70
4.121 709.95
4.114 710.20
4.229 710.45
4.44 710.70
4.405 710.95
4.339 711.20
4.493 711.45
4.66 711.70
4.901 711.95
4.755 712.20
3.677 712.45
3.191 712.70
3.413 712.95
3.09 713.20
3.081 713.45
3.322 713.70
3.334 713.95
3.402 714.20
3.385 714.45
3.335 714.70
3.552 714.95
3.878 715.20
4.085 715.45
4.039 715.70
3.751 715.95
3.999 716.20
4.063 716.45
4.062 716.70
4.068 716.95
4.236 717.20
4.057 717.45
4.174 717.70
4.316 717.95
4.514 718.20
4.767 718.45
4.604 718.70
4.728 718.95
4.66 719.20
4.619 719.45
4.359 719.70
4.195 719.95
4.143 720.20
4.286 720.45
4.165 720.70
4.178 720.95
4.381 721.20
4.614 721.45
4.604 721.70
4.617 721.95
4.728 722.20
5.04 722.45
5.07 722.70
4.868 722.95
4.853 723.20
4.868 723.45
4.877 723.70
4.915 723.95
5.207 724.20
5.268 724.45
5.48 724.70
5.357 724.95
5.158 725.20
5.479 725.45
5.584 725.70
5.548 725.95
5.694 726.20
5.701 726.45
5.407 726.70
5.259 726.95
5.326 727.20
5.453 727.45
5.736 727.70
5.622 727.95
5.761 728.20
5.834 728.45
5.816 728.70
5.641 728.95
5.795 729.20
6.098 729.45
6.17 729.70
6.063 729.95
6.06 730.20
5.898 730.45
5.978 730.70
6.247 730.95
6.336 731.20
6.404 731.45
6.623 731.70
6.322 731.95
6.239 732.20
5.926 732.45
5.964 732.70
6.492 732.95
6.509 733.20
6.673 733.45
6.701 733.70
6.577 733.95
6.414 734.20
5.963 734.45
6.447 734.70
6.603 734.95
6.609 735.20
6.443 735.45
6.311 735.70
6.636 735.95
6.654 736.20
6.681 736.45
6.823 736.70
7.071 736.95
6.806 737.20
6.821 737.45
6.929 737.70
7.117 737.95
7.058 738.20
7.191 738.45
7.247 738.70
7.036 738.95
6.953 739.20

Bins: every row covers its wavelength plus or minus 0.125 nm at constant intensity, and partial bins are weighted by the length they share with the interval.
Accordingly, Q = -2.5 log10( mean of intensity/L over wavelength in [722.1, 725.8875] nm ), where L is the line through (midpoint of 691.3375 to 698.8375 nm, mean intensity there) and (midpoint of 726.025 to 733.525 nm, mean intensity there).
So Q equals 0.12 mag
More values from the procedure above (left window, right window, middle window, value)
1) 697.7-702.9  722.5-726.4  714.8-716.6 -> 0.317 mag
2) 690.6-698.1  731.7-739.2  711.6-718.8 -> 0.392 mag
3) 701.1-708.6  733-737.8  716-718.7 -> 0.365 mag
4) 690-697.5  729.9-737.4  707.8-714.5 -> 0.296 mag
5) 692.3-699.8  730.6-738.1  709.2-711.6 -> 0.273 mag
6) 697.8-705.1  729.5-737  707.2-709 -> 0.202 mag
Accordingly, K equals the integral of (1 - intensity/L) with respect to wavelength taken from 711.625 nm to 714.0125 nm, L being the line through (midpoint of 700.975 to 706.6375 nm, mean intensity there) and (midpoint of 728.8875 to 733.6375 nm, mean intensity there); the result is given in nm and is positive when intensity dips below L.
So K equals 0.85 nm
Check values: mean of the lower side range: 5.6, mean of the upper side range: 6.19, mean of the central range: 3.73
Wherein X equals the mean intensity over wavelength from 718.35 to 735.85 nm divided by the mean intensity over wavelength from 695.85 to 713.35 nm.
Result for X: 1.12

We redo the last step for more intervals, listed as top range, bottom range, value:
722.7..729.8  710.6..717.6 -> 1.40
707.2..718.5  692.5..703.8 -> 0.81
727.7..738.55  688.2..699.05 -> 1.45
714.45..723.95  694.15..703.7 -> 0.84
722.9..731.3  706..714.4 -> 1.32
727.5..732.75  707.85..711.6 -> 1.40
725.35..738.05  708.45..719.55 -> 1.53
